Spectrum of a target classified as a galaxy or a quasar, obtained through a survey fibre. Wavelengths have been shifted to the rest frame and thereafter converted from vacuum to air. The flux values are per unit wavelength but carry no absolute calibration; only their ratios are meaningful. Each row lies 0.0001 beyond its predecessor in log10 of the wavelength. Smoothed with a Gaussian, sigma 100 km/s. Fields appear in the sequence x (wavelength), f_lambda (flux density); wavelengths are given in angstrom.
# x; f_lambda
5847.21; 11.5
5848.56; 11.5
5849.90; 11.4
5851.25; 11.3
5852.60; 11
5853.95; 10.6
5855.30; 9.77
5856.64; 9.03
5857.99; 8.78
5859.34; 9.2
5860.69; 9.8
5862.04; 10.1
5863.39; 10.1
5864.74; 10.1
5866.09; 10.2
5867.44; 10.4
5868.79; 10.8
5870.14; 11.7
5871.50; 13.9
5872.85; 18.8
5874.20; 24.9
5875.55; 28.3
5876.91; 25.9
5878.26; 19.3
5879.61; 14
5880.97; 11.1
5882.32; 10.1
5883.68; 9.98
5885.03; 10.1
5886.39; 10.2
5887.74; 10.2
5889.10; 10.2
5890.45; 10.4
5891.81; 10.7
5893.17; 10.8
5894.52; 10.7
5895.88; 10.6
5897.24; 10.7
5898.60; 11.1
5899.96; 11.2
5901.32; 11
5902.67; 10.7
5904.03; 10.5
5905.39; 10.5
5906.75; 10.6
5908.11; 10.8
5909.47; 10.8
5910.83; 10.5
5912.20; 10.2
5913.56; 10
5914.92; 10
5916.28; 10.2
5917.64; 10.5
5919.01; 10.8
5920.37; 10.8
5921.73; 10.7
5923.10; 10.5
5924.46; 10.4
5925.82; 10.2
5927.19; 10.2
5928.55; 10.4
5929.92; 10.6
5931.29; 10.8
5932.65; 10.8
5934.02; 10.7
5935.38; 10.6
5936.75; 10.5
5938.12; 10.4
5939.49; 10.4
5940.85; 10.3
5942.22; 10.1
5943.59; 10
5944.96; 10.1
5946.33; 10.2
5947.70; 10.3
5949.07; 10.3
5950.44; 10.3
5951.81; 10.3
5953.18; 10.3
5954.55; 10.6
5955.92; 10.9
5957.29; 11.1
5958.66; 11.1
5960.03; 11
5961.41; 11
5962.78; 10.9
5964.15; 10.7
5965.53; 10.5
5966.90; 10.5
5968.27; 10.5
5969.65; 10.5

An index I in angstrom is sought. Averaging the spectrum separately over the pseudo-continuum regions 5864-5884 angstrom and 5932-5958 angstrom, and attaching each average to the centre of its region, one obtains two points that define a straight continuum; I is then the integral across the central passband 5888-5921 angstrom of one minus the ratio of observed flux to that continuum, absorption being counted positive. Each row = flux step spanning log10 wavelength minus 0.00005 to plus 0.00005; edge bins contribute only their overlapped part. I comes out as 6.57 angstrom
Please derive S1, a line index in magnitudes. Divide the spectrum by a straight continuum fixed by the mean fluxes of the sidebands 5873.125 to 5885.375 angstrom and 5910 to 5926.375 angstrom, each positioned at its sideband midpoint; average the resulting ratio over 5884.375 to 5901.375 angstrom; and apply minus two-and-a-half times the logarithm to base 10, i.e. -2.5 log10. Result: 0.36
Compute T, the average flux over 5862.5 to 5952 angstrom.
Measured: 11.6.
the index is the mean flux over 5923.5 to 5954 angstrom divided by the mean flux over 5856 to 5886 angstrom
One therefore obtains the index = 0.77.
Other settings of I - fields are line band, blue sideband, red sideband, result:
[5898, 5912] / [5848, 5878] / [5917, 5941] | 0.9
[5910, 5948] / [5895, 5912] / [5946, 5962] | 1.0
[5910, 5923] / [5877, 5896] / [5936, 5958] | 0.8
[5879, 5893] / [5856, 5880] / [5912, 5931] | 2.4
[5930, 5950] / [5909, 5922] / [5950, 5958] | 0.3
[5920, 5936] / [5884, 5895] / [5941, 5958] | -0.3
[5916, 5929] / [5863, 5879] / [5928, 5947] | 1.4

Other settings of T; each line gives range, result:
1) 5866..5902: 13.3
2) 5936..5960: 10.4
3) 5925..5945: 10.4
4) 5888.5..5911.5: 10.7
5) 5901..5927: 10.5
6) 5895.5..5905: 10.8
